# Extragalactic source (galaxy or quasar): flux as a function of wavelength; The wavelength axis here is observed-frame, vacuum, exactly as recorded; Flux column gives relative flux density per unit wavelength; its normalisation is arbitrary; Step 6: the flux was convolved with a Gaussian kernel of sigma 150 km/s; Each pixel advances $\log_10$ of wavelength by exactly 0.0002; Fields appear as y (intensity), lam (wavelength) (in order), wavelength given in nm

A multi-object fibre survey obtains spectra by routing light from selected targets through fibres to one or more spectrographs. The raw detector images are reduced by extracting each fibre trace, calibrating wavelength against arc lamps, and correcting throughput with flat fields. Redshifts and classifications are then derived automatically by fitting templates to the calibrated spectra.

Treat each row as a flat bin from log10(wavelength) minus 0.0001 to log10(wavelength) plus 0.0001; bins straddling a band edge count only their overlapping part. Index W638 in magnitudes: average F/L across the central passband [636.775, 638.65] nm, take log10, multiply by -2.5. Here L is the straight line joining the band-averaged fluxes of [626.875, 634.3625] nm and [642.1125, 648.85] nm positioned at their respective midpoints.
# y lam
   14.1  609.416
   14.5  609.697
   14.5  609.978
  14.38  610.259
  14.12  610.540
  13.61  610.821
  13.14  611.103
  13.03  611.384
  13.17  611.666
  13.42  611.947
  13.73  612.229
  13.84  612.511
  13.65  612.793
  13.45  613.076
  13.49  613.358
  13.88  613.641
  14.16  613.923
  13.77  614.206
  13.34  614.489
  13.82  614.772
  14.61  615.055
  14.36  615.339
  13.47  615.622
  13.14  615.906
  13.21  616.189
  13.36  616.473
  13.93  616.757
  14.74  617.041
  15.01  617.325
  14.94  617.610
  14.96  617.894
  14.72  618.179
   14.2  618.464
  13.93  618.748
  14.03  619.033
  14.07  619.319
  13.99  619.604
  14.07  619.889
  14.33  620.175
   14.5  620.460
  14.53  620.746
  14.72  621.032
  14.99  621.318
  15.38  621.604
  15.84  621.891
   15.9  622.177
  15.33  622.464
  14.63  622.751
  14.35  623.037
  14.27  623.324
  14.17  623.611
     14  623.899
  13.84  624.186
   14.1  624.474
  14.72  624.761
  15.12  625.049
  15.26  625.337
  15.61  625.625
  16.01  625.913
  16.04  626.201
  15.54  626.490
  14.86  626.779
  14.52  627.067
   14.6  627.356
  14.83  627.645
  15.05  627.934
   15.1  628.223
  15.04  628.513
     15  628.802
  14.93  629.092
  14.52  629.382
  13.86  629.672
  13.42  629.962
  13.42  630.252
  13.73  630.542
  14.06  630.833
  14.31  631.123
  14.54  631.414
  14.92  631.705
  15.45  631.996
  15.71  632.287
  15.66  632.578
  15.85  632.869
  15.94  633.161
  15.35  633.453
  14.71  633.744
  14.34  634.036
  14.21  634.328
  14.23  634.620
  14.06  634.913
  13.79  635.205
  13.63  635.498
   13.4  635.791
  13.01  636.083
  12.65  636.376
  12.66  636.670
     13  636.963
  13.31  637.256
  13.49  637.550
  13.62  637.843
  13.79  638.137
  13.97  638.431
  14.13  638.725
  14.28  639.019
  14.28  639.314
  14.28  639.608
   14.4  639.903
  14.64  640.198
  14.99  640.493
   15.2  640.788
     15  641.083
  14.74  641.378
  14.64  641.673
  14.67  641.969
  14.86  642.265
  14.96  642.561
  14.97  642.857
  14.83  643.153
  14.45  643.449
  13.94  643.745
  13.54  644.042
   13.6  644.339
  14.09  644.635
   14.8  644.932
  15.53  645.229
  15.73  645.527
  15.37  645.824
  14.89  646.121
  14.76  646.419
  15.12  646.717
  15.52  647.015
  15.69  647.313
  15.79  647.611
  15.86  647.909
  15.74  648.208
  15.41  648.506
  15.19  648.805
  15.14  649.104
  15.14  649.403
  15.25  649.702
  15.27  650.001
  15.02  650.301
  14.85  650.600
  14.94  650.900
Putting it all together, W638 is 0.10 mag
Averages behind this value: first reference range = 14.7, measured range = 13.5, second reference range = 15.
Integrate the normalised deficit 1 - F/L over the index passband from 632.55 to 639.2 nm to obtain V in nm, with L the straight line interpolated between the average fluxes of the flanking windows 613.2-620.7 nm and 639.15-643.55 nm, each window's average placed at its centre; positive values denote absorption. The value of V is 0.257 nm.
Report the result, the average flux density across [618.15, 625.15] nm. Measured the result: 14.5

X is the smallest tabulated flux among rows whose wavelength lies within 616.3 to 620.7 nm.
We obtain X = 13.36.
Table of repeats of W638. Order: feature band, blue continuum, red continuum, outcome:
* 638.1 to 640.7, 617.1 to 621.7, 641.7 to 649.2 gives 0.04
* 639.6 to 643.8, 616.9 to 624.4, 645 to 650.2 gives 0.03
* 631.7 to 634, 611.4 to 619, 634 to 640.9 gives -0.11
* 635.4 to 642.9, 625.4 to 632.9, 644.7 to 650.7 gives 0.07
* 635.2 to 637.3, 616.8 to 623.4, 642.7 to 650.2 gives 0.14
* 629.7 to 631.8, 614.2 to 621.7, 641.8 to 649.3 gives 0.04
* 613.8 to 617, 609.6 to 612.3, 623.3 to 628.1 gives 0.02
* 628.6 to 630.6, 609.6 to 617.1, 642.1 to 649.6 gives 0.02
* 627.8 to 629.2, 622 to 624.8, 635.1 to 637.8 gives -0.07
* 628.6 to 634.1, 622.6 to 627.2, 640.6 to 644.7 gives 0.00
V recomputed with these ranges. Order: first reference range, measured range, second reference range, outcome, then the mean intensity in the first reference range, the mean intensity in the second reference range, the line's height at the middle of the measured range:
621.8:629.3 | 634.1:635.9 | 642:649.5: 0.126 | 14.9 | 15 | 15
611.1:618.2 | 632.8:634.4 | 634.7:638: -0.197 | 13.9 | 13.3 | 13.4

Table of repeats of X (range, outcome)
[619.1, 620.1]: 13.99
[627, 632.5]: 13.42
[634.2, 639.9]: 12.65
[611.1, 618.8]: 13.03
